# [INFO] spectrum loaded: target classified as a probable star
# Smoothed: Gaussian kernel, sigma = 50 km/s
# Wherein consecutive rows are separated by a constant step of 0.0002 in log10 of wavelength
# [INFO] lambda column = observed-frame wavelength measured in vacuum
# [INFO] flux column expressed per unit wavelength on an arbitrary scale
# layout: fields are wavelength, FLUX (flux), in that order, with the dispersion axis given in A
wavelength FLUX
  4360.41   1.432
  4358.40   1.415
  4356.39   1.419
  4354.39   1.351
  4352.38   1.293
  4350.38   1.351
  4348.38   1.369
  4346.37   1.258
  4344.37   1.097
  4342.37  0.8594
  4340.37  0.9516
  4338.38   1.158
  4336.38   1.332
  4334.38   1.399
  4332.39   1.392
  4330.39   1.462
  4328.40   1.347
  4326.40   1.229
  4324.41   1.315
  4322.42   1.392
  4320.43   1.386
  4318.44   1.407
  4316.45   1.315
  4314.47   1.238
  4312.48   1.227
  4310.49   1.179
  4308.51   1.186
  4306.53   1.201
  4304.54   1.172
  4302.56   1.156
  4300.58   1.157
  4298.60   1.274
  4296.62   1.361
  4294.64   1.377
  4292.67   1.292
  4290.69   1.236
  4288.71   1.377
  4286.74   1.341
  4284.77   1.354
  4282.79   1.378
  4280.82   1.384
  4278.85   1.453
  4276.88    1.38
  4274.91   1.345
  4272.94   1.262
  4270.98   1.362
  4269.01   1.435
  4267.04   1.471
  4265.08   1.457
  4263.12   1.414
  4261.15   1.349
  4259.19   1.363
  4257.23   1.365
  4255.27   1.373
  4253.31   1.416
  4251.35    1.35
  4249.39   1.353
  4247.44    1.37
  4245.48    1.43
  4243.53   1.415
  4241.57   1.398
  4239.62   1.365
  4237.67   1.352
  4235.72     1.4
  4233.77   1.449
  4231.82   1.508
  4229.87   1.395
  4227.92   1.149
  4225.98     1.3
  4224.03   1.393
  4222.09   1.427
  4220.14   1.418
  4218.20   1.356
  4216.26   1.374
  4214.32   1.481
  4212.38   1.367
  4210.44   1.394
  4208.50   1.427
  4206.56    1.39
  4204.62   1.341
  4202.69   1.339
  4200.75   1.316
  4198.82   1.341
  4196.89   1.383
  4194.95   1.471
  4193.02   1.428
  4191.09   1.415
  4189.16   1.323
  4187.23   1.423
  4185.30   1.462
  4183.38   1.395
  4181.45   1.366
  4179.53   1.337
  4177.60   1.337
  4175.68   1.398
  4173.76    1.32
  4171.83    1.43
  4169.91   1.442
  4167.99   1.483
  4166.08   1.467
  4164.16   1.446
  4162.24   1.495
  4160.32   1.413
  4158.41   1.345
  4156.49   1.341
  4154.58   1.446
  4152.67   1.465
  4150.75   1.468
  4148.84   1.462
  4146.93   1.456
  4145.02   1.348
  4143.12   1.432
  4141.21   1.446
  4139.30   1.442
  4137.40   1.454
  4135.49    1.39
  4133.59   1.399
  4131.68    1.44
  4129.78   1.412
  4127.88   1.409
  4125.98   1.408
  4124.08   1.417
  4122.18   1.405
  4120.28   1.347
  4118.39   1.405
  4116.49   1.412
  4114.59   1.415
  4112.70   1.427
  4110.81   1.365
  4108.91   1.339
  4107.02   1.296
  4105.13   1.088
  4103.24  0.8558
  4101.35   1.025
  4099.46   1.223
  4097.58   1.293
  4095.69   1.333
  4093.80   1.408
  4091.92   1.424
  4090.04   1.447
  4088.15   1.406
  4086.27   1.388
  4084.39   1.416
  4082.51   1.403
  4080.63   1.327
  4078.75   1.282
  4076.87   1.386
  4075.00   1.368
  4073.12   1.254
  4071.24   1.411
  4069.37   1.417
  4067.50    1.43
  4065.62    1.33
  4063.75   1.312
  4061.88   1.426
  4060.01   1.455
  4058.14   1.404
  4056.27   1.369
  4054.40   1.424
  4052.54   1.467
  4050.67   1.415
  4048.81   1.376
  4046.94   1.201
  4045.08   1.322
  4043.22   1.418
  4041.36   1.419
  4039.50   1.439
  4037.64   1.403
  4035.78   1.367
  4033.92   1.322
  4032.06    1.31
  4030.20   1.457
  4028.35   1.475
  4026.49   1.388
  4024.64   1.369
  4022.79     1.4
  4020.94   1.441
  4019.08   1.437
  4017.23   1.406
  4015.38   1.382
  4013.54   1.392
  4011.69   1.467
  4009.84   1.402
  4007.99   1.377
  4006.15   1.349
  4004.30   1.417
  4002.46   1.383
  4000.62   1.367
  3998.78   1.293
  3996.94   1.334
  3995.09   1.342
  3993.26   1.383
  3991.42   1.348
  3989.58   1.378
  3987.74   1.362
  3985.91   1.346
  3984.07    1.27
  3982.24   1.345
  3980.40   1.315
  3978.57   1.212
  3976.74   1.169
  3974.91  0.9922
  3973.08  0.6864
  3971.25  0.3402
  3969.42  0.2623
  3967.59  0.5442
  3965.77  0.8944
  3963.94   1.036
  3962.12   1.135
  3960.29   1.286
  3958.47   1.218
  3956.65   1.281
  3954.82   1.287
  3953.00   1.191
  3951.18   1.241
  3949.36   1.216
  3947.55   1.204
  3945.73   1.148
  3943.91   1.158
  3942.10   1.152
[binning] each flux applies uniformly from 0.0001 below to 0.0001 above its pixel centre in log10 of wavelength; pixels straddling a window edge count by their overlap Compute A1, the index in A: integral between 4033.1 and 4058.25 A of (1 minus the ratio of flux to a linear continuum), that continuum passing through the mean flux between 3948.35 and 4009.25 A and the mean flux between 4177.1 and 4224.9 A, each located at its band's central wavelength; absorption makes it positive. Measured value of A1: -2.9 A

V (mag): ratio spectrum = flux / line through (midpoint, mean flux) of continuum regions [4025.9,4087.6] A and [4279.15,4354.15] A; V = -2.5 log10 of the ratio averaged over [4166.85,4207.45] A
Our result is -0.05 mag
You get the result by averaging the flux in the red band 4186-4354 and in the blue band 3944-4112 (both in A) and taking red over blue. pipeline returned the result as 1.0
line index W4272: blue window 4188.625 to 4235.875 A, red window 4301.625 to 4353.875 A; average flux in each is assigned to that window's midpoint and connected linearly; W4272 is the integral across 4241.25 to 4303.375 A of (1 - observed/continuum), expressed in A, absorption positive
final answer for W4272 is -1.86 A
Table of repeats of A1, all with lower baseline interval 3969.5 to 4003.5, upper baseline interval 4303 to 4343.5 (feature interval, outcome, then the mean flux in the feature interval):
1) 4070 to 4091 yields -2.81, 1.37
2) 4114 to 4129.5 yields -2.35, 1.4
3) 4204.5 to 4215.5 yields -1.51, 1.4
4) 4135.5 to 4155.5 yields -3.55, 1.44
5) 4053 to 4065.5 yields -1.97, 1.4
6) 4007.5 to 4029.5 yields -3.92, 1.41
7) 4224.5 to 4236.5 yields -1.25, 1.37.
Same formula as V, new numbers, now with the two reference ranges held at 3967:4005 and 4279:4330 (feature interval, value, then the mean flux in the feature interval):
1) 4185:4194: -0.133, 1.41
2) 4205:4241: -0.104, 1.39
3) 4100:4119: -0.045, 1.26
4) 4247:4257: -0.082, 1.37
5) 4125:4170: -0.168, 1.43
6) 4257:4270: -0.107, 1.41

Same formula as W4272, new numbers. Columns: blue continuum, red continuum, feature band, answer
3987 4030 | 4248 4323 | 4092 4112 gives 2.0 A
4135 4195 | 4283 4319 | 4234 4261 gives -1.1 A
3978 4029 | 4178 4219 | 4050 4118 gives 1.6 A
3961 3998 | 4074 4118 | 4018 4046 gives -4.9 A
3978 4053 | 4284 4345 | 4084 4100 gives -0.3 A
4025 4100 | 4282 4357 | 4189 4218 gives -1.4 A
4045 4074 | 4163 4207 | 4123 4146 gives -0.5 A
